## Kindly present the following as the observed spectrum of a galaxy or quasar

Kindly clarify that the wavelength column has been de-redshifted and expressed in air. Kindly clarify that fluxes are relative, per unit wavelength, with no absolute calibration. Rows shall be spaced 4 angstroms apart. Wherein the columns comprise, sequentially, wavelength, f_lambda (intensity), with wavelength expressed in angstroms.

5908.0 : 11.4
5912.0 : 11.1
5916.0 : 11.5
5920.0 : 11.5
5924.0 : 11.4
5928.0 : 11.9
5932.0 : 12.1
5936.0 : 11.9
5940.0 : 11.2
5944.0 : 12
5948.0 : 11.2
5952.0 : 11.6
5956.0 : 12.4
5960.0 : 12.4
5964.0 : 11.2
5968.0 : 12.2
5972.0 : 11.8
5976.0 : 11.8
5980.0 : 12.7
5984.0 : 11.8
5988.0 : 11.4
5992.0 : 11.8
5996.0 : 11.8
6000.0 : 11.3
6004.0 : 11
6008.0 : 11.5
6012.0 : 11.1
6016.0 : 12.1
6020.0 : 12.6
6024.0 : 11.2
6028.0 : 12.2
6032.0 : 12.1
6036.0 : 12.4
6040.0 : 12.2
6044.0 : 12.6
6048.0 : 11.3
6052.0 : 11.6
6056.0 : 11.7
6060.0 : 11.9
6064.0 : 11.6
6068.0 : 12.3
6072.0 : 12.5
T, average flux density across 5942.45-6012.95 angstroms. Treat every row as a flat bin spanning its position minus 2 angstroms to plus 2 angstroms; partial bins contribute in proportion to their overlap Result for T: 11.7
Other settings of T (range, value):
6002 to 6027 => 11.6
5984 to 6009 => 11.5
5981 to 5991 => 11.7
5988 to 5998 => 11.7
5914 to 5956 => 11.7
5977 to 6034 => 11.8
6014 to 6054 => 12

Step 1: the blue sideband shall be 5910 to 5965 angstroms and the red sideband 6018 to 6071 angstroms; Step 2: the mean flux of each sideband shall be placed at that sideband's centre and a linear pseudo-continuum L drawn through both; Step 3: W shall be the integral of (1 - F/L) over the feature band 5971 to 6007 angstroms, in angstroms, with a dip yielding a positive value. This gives 0.4 angstroms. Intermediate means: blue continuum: 11.7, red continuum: 12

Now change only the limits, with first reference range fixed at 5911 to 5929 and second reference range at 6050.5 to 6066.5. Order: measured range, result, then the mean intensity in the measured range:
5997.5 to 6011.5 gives 0.4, 11.3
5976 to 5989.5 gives -0.4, 12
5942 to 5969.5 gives -0.7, 11.9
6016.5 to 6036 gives -0.7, 12.1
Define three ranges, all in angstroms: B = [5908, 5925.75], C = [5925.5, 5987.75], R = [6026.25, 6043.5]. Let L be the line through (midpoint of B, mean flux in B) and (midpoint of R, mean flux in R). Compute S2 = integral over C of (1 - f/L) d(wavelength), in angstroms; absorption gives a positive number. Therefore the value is -1.0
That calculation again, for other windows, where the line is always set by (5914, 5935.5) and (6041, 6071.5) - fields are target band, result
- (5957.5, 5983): -0.54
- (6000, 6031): 0.46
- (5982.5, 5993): 0.13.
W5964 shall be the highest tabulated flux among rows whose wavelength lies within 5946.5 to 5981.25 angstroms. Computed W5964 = 12.7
